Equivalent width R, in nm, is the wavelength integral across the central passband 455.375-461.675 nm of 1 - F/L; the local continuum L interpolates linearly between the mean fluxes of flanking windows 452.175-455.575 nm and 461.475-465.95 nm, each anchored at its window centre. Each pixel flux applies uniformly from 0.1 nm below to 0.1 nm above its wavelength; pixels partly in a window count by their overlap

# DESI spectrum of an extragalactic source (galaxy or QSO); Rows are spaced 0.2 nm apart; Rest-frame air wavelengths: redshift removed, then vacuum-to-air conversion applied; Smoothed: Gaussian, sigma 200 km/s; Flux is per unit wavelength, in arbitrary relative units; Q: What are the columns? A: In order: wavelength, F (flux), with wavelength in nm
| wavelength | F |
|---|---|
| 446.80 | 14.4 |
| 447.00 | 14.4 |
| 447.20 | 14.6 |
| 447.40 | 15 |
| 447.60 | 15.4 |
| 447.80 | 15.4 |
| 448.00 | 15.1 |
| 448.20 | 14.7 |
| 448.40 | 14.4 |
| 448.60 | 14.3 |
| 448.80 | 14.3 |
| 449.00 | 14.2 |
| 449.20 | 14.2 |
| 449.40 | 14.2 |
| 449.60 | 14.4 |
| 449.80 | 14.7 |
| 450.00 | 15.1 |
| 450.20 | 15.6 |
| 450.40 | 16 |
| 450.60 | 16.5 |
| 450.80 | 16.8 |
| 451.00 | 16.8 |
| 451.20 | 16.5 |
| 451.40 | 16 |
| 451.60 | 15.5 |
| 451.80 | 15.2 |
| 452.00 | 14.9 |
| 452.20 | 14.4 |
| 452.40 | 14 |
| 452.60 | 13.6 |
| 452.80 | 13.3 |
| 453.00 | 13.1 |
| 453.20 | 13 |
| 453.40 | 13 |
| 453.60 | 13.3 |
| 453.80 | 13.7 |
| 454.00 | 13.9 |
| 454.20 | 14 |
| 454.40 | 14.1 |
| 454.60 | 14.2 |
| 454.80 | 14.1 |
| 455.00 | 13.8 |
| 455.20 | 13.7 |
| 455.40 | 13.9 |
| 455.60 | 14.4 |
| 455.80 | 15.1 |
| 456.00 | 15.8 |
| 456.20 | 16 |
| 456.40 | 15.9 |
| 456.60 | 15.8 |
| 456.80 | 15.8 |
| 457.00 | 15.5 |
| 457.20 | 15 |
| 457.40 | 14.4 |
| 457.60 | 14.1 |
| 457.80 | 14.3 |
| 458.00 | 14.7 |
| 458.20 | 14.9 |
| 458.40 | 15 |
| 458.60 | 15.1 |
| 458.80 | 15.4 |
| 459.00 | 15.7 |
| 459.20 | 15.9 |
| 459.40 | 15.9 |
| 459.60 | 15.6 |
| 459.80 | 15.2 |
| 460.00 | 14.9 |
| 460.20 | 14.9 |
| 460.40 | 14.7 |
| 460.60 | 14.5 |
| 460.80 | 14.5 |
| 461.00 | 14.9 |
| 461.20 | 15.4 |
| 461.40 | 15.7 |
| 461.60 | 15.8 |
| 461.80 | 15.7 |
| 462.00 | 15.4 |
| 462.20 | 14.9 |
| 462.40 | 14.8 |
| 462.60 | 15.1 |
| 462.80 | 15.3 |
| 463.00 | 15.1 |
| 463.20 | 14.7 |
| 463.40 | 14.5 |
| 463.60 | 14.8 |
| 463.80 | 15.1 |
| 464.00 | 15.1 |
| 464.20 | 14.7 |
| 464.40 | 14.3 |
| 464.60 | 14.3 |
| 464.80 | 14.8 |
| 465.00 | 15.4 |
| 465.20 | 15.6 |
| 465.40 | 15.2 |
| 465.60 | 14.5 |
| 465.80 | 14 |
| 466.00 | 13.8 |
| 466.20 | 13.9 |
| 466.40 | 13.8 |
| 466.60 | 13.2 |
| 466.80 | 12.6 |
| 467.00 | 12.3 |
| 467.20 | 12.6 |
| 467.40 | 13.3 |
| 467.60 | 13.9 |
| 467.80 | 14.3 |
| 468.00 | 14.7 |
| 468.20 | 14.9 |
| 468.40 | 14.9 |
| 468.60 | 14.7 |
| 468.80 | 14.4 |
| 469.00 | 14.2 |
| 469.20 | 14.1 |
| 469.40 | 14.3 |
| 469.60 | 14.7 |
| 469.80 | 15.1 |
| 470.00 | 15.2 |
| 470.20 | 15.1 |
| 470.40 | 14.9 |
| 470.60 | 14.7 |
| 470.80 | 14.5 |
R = -0.38 nm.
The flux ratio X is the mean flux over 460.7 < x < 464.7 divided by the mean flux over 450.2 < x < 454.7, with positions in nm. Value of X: 1.02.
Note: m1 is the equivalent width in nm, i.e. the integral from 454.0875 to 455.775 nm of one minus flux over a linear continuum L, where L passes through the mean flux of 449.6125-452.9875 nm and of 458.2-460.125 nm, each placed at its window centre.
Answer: 0.14 nm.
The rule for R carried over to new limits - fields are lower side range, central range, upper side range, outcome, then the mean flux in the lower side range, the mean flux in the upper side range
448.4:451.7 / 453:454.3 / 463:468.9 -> 0.139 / 15.3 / 14.3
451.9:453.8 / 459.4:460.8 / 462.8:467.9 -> -0.101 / 13.6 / 14.3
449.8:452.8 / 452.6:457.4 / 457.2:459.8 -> 0.278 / 15.4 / 15.1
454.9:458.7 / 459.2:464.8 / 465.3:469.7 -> -0.220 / 14.9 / 14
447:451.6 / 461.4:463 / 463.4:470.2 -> -0.081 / 15.2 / 14.3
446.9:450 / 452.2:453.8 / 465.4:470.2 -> 0.120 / 14.6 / 14.1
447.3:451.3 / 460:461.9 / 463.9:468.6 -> -0.080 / 15.2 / 14.2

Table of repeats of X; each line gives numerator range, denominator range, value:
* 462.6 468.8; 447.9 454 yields 0.98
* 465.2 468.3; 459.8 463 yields 0.92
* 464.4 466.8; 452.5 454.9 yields 1.05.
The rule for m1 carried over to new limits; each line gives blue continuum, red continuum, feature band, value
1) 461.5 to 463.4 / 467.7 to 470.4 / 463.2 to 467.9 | 0.24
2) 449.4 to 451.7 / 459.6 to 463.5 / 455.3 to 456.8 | 0.01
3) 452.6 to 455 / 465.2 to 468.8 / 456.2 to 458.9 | -0.27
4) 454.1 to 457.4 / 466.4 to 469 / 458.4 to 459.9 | -0.10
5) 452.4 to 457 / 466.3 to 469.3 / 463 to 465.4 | -0.15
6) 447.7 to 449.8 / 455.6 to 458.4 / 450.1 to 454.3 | 0.02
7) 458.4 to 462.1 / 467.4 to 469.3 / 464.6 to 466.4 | 0.02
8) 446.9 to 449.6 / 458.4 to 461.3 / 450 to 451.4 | -0.14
